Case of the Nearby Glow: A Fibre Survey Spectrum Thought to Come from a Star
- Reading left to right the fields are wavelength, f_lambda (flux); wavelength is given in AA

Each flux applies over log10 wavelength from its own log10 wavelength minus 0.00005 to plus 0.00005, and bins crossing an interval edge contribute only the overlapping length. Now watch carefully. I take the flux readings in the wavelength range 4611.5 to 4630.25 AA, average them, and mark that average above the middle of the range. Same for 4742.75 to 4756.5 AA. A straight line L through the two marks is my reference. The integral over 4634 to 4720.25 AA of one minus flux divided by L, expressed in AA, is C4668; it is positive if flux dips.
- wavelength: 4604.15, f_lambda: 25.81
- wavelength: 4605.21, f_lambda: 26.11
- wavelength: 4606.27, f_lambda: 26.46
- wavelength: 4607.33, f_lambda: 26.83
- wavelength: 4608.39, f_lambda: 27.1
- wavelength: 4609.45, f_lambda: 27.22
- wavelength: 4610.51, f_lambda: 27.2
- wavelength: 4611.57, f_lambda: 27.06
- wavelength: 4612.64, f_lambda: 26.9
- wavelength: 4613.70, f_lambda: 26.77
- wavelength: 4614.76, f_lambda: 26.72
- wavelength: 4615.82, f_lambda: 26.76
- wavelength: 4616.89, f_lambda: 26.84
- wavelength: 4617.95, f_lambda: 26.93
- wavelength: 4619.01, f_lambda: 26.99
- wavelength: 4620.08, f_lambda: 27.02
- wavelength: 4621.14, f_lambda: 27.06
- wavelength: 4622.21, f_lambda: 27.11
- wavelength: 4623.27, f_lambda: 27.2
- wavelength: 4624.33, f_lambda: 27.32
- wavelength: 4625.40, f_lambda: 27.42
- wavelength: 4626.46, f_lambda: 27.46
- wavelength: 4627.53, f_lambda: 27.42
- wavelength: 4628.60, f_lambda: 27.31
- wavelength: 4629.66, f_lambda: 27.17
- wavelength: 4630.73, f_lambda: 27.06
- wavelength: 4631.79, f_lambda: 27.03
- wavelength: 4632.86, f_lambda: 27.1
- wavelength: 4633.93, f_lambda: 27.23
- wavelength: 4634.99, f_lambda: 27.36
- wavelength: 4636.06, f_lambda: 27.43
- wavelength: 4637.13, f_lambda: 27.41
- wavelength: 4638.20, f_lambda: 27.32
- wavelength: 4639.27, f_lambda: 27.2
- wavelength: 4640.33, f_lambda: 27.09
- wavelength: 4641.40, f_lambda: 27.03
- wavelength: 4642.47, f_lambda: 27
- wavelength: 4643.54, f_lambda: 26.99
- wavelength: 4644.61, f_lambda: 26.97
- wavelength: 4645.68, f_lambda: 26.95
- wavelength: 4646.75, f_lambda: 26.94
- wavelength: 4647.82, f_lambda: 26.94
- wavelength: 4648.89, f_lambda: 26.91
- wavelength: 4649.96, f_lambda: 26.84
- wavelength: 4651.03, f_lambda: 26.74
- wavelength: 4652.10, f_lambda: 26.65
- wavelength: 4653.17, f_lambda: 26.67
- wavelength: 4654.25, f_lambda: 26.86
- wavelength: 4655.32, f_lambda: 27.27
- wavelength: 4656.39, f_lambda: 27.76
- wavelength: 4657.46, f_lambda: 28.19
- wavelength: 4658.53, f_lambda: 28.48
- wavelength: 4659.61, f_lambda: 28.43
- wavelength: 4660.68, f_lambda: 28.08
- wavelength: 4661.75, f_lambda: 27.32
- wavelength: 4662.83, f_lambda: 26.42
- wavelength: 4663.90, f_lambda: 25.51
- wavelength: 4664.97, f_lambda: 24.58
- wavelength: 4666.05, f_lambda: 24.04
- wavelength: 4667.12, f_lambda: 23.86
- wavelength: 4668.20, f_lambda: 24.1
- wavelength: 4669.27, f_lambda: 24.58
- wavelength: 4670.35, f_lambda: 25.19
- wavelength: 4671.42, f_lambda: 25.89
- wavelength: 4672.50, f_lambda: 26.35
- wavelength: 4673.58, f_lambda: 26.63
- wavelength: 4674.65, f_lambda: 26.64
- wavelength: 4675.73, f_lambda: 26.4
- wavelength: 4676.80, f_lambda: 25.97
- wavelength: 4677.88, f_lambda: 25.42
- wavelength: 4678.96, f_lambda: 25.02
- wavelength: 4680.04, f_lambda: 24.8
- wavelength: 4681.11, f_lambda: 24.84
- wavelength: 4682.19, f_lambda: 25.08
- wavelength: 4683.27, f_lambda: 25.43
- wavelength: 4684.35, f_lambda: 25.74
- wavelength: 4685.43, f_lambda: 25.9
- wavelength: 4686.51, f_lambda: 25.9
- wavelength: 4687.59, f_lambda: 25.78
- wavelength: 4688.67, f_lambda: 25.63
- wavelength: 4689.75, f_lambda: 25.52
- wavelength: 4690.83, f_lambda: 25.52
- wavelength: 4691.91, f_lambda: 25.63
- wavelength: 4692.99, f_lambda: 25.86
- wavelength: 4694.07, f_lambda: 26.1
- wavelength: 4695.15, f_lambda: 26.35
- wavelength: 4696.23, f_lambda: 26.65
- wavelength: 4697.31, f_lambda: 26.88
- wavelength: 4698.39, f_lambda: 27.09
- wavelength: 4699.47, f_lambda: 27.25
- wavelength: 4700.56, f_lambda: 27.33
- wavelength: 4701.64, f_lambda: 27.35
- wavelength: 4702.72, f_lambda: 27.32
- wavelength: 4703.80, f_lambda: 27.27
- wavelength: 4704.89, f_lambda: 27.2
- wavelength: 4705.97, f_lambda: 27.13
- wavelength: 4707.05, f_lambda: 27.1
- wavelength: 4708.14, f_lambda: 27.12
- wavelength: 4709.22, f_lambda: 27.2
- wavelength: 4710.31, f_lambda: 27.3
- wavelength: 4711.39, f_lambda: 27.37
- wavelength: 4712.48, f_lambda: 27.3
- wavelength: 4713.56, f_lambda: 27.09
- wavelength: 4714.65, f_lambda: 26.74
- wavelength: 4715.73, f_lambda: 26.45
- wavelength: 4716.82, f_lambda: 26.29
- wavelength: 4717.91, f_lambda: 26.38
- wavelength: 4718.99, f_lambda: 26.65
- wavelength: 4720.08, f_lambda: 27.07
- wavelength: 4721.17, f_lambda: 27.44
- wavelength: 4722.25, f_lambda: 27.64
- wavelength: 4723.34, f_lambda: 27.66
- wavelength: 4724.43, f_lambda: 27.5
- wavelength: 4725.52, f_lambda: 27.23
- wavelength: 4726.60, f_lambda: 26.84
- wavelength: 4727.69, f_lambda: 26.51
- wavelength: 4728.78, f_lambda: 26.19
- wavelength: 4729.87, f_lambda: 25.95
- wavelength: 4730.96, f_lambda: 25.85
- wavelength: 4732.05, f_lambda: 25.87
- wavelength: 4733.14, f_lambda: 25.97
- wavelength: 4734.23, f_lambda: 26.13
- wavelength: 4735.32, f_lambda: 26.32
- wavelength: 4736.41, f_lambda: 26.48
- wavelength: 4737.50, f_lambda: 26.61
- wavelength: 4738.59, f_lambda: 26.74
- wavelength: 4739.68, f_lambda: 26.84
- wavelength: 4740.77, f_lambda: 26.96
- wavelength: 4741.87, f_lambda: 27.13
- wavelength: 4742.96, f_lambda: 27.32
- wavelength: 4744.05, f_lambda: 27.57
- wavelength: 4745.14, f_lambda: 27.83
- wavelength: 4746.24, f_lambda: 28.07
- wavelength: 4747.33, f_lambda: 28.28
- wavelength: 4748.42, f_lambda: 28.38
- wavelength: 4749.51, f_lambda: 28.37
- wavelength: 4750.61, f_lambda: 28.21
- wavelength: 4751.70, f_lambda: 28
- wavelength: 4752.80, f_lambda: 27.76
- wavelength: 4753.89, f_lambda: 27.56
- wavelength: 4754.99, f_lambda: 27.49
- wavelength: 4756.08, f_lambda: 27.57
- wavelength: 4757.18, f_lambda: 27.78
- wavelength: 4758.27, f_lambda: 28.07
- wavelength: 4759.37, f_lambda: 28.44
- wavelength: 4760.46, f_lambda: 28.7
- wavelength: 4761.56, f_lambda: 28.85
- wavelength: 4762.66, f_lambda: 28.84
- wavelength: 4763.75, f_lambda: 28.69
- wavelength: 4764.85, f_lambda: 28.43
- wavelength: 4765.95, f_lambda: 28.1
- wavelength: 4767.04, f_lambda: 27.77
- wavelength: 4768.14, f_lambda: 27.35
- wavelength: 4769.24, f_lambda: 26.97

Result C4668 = 2.9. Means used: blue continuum 27.1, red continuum 27.9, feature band 26.5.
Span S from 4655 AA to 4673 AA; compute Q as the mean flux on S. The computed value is 26.2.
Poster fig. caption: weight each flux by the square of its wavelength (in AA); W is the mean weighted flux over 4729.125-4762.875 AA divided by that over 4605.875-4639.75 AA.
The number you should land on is 1.07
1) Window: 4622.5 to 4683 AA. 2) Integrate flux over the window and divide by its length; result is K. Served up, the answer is 26.6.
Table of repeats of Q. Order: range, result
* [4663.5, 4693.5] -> 25.4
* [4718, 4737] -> 26.7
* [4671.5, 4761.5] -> 26.8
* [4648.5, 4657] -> 27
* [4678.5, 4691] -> 25.4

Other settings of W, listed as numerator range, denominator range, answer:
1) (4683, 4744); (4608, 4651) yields 1.02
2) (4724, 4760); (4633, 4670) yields 1.06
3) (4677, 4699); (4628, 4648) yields 0.97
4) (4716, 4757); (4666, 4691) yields 1.09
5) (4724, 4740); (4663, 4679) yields 1.07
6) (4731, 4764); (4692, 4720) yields 1.04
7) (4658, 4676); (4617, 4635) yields 0.97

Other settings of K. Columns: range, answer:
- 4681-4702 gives 26.1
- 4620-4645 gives 27.2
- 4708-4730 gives 27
